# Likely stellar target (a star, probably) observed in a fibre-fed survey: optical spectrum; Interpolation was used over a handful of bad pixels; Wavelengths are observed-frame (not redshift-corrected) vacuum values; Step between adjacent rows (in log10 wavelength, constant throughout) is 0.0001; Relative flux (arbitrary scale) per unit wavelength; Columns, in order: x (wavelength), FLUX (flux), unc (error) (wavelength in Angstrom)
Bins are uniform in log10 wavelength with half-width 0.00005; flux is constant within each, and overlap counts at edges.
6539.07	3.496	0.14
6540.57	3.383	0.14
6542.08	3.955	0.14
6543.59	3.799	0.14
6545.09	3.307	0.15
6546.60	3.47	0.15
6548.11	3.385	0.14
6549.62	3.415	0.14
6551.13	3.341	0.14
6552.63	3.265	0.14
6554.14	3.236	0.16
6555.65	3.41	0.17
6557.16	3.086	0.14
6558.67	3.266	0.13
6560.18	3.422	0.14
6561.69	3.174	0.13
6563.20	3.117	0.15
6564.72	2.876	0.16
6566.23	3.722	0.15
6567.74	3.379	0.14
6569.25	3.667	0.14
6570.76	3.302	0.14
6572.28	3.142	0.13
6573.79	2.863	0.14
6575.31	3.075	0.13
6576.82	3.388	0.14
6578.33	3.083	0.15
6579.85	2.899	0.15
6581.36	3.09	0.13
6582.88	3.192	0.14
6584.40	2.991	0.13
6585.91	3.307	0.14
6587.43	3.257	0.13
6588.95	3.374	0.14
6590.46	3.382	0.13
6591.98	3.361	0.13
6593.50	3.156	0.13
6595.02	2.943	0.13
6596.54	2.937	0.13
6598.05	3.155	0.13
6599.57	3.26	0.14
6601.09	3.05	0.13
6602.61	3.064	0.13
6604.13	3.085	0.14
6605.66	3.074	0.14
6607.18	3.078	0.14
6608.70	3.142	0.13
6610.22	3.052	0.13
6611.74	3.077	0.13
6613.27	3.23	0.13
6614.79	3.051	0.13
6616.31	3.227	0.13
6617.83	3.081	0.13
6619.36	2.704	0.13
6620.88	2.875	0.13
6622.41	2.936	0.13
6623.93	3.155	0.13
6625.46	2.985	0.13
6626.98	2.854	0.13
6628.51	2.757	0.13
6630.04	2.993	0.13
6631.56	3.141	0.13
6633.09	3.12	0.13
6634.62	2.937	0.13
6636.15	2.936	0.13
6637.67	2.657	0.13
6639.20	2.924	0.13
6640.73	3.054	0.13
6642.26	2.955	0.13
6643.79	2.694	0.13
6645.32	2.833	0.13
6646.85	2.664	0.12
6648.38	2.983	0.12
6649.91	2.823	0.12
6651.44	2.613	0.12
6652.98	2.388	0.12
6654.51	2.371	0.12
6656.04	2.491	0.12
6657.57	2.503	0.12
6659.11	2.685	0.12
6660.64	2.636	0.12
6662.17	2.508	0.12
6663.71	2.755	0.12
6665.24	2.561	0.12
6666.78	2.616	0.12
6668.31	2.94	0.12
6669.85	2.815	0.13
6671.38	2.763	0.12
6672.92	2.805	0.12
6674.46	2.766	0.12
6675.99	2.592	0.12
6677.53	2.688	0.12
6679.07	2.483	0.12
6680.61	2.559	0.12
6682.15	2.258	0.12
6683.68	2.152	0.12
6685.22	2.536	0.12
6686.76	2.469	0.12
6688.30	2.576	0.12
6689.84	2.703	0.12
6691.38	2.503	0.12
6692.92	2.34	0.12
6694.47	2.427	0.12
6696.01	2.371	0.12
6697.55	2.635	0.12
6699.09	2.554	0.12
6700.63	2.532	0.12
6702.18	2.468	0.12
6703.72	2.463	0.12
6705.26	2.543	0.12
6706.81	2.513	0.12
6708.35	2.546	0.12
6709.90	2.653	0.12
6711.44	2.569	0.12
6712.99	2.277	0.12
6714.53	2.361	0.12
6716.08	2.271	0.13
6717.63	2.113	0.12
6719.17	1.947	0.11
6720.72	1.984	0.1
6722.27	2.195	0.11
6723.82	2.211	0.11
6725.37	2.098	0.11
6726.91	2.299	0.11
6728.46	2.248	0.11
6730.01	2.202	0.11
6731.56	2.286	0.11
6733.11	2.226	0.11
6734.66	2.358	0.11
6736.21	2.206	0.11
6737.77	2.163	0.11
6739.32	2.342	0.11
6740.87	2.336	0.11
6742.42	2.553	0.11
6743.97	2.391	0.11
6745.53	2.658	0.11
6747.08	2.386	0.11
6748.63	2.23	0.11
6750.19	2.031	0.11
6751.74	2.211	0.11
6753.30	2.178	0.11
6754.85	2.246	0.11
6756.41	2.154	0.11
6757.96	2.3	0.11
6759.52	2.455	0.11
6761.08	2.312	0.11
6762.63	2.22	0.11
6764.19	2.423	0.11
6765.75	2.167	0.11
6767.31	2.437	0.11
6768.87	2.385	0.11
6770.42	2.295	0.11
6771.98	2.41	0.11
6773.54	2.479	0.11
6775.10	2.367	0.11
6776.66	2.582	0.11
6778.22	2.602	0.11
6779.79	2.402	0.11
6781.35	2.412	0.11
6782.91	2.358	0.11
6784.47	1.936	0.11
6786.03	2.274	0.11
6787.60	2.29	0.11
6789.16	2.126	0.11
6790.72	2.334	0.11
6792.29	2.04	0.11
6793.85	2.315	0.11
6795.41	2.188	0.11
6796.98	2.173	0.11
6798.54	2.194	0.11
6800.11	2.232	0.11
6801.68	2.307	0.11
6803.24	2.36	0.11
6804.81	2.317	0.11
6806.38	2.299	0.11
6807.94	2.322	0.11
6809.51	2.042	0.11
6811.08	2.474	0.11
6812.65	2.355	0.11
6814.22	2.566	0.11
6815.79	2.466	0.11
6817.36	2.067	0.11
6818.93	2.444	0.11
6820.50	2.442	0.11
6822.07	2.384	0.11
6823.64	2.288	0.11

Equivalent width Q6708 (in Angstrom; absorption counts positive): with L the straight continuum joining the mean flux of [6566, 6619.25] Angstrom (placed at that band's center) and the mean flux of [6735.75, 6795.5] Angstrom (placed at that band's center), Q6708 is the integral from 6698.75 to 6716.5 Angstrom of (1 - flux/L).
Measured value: 0.81 Angstrom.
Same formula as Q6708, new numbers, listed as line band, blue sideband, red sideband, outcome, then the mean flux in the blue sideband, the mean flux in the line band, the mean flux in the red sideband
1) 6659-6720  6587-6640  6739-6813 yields 4.22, 3.06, 2.52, 2.31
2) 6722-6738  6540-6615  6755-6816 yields 2.06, 3.23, 2.23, 2.31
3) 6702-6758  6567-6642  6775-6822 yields 6.14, 3.09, 2.3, 2.31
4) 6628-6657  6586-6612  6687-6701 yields 0.56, 3.15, 2.81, 2.51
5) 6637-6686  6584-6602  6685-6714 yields 1.63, 3.19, 2.66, 2.51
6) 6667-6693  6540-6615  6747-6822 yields 1.72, 3.23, 2.59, 2.3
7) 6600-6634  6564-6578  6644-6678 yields -0.84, 3.27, 3.03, 2.67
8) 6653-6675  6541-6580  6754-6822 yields 1.63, 3.32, 2.65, 2.32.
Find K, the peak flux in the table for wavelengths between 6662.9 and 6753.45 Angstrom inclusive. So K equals 2.94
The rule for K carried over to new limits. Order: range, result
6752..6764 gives 2.455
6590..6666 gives 3.382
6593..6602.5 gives 3.26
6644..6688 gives 2.983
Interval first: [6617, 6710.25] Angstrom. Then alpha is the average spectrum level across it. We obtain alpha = 2.69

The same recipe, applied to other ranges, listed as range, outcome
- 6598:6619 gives 3.11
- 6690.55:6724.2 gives 2.39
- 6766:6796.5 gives 2.32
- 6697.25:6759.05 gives 2.32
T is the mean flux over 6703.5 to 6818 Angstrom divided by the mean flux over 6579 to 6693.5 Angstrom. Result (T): 0.8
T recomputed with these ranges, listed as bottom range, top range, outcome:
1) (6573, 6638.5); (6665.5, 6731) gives 0.80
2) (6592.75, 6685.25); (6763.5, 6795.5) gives 0.82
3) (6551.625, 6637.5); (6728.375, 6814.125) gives 0.74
